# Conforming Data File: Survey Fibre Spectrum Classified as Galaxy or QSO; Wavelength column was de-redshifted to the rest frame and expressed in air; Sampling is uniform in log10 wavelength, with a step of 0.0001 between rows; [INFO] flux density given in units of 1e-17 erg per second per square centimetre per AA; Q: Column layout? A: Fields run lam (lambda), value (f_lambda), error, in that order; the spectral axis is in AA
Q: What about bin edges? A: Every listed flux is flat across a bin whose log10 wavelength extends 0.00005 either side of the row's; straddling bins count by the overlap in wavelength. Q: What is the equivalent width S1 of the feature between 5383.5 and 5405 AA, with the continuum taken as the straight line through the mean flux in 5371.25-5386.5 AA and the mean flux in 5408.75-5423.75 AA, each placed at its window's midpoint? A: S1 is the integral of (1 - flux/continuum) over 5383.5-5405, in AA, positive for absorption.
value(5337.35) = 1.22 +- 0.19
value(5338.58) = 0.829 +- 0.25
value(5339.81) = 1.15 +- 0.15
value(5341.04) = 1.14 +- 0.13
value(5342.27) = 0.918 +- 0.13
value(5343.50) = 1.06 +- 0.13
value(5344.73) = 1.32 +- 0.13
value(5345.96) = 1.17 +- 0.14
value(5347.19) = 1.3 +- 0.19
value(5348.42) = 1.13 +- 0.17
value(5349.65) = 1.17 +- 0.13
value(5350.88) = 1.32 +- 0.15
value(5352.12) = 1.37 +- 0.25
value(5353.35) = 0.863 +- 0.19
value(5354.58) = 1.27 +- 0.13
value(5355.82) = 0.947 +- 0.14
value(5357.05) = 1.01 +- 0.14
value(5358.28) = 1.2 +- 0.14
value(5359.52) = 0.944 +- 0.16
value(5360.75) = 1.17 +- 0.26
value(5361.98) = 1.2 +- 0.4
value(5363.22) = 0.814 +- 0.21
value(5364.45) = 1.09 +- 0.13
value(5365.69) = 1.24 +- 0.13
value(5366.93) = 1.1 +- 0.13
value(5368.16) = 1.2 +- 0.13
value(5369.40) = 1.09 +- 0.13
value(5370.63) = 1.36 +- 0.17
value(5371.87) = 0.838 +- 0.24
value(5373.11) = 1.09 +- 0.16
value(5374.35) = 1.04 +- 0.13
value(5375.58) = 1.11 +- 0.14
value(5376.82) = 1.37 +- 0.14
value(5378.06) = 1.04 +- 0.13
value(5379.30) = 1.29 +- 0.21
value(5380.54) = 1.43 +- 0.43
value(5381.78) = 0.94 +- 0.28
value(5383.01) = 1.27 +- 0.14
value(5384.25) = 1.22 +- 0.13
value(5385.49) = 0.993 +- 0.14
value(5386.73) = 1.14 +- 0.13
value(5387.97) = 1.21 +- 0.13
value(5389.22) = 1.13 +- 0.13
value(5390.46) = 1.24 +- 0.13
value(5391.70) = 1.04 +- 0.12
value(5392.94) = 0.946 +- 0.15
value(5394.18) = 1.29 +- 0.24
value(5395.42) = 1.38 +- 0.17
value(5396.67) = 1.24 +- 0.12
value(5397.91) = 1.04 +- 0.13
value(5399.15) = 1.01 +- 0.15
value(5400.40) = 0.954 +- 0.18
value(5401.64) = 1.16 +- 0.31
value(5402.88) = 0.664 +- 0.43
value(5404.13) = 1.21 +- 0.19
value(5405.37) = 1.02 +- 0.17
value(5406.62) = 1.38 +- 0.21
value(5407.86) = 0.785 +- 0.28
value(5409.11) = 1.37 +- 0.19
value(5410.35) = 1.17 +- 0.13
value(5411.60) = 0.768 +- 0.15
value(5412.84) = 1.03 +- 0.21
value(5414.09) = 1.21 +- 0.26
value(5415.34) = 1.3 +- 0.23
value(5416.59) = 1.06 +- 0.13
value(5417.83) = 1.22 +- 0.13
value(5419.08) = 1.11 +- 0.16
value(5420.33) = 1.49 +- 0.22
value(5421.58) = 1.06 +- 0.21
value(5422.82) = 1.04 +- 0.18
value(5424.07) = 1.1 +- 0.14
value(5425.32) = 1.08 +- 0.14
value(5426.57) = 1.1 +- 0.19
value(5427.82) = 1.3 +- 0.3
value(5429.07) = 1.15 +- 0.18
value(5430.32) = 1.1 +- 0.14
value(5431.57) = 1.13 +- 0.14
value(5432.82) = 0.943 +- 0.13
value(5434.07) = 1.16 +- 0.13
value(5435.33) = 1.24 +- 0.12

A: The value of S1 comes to 0.6 AA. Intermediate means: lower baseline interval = 1.14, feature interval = 1.11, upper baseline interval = 1.15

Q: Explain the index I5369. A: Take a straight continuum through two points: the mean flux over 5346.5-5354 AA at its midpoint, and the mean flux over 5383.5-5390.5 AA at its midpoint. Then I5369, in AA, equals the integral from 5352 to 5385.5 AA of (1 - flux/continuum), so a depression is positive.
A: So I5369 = 1.3 AA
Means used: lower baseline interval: 1.19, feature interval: 1.12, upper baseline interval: 1.15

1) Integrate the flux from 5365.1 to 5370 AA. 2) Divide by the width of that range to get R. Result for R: 1.16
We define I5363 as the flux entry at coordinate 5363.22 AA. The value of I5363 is 0.814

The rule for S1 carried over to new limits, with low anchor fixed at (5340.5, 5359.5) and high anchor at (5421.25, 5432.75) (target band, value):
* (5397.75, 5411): 0.6 AA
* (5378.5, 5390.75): -0.6 AA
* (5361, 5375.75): 0.4 AA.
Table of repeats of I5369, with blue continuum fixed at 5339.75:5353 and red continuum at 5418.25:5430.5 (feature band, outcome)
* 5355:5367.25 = 1.1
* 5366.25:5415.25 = 1.8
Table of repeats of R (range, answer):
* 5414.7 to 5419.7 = 1.17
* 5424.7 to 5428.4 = 1.16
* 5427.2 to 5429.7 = 1.22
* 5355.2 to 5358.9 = 1.05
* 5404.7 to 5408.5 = 1.06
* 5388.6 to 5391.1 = 1.18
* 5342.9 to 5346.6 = 1.19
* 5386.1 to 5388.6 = 1.17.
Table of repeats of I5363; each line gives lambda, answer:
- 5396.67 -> 1.24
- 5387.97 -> 1.21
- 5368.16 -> 1.2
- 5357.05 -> 1.01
